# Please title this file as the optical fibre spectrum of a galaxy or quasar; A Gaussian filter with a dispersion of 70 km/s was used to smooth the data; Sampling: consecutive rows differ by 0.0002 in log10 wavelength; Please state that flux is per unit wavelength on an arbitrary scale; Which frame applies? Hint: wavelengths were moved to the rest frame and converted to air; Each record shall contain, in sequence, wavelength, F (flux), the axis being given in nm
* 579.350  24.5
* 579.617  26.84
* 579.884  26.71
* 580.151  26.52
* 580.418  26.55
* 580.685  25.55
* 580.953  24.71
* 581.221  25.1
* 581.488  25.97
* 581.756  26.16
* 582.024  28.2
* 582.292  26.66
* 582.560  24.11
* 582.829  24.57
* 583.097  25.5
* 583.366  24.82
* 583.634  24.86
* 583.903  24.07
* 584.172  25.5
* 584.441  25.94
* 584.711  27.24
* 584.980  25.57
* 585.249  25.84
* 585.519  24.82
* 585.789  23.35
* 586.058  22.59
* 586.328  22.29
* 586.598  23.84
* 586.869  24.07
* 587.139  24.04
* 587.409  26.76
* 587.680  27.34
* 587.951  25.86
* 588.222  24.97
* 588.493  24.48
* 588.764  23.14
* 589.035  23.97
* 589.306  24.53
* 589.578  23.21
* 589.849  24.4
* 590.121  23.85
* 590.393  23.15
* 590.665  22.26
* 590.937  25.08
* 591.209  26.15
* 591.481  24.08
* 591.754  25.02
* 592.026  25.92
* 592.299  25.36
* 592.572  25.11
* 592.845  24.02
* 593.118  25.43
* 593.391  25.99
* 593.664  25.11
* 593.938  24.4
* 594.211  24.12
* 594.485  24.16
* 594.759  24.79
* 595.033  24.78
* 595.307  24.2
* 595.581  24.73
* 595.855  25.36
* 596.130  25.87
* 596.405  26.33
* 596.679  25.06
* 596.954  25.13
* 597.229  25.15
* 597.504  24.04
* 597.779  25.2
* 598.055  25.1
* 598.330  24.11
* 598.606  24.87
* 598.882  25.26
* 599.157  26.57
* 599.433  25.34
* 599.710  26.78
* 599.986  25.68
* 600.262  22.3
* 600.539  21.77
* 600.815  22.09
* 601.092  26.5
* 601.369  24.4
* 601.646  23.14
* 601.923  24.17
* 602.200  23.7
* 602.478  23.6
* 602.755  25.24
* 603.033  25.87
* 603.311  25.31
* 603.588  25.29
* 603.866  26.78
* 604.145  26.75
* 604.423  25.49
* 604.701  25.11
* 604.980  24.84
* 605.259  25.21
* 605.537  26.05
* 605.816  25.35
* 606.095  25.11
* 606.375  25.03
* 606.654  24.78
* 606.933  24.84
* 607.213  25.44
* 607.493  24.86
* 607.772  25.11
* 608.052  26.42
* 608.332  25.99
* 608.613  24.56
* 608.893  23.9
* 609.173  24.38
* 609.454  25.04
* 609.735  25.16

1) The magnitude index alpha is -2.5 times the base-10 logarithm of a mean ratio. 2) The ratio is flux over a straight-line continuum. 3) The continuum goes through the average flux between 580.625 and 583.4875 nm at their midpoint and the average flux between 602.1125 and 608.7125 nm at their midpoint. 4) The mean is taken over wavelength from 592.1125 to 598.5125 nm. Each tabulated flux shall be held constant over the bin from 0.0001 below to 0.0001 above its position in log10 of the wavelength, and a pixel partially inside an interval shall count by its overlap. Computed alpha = 0.02 mag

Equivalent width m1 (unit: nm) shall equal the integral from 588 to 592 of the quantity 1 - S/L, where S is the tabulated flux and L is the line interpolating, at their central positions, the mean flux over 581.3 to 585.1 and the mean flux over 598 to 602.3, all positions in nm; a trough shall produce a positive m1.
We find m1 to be 0.15 nm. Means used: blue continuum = 25.6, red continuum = 24.5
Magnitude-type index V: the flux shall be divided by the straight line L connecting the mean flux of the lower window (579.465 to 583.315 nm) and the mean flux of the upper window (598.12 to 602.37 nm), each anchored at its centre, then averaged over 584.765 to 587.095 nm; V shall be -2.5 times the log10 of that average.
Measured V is 0.06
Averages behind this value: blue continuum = 25.9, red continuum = 24.4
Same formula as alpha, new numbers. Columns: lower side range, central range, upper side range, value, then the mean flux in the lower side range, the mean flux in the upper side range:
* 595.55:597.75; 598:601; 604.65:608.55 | 0.03 mag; 25.2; 25.3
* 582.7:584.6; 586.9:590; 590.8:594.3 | 0.01 mag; 25.1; 25.1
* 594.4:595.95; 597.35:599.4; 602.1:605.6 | -0.01 mag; 24.7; 25.3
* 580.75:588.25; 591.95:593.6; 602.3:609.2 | 0.00 mag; 25.2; 25.3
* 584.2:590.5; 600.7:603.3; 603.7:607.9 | 0.04 mag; 24.6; 25.4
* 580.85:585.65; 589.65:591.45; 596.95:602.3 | 0.04 mag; 25.5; 24.6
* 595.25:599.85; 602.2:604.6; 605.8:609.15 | -0.01 mag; 25.3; 25.1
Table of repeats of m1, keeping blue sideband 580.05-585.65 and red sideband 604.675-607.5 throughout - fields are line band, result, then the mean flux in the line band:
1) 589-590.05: 0.061 nm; 24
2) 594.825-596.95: 0.016 nm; 25.2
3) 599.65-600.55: 0.037 nm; 24.2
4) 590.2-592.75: 0.080 nm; 24.7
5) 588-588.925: 0.042 nm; 24.3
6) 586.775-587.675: 0.007 nm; 25.4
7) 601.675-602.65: 0.056 nm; 23.8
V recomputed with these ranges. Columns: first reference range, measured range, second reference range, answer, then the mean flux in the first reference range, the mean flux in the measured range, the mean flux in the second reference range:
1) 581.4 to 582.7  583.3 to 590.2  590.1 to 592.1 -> 0.03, 26.2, 24.7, 24.4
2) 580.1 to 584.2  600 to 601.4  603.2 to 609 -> 0.08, 25.5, 23.5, 25.4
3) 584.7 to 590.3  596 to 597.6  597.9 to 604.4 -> -0.02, 24.5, 25.3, 24.8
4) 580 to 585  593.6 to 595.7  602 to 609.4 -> 0.04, 25.7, 24.5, 25.2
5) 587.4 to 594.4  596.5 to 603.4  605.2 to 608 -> 0.02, 24.7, 24.7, 25.2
